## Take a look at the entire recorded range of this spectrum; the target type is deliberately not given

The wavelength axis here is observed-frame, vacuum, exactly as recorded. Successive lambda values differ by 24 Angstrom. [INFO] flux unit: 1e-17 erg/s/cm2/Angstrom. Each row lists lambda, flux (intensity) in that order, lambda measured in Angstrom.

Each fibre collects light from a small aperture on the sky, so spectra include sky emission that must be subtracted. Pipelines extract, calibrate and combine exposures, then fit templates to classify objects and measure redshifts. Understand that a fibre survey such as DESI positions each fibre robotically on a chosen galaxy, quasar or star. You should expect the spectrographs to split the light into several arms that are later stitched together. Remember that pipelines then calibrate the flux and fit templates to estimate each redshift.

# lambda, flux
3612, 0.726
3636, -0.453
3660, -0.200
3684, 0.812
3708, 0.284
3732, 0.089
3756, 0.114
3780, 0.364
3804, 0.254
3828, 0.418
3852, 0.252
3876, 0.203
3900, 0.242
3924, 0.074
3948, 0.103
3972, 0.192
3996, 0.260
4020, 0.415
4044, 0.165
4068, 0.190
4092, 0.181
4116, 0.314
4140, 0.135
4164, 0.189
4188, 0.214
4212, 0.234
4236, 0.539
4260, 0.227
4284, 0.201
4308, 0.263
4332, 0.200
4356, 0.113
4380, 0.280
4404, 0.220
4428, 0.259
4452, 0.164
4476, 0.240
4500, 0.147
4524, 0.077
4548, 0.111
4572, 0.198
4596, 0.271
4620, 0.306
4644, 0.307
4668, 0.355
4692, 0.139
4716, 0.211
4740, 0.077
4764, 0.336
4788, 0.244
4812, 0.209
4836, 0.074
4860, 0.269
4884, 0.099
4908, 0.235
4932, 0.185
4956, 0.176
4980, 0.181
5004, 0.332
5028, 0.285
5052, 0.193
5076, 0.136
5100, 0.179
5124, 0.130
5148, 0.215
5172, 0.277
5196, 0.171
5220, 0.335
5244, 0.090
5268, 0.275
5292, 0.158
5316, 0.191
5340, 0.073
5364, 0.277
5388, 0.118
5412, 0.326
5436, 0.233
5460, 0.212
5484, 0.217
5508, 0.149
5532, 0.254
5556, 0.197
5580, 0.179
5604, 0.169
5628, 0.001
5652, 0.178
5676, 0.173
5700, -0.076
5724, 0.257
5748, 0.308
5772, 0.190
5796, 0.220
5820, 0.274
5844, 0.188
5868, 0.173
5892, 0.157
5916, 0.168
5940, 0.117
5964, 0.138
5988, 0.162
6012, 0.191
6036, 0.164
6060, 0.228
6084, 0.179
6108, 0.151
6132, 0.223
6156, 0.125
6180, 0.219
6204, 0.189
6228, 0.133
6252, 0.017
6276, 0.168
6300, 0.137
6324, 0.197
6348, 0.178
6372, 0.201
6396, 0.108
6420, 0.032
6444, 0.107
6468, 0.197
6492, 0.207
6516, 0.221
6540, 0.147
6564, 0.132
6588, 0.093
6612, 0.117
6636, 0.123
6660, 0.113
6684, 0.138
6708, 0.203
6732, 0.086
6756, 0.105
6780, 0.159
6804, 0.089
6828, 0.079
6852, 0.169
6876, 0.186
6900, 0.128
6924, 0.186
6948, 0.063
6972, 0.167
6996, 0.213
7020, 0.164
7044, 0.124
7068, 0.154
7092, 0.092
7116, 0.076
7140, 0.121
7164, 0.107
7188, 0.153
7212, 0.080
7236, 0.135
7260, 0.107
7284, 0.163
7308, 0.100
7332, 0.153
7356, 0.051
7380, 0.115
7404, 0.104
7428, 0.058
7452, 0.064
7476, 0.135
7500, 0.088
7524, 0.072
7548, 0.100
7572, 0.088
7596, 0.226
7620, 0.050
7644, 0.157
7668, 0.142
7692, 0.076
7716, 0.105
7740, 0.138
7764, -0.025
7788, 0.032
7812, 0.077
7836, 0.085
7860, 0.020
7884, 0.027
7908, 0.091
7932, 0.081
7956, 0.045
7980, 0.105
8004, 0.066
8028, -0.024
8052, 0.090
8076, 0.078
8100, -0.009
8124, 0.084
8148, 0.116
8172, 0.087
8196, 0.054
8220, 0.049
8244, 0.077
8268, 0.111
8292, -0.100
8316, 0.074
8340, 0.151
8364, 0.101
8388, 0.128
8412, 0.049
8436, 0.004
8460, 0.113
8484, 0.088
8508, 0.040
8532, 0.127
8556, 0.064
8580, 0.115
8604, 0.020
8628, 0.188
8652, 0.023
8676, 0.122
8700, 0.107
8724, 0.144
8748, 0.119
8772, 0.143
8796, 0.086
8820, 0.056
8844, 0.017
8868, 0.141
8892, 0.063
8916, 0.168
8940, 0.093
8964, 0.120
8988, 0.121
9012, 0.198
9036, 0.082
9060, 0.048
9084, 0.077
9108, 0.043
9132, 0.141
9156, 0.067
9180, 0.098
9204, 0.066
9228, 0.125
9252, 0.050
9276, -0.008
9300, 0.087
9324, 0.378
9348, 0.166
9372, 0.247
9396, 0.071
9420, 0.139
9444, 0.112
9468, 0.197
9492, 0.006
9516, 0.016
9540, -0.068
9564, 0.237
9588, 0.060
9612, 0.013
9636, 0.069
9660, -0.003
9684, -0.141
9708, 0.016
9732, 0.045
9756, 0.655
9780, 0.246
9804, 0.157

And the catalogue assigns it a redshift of 1.62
